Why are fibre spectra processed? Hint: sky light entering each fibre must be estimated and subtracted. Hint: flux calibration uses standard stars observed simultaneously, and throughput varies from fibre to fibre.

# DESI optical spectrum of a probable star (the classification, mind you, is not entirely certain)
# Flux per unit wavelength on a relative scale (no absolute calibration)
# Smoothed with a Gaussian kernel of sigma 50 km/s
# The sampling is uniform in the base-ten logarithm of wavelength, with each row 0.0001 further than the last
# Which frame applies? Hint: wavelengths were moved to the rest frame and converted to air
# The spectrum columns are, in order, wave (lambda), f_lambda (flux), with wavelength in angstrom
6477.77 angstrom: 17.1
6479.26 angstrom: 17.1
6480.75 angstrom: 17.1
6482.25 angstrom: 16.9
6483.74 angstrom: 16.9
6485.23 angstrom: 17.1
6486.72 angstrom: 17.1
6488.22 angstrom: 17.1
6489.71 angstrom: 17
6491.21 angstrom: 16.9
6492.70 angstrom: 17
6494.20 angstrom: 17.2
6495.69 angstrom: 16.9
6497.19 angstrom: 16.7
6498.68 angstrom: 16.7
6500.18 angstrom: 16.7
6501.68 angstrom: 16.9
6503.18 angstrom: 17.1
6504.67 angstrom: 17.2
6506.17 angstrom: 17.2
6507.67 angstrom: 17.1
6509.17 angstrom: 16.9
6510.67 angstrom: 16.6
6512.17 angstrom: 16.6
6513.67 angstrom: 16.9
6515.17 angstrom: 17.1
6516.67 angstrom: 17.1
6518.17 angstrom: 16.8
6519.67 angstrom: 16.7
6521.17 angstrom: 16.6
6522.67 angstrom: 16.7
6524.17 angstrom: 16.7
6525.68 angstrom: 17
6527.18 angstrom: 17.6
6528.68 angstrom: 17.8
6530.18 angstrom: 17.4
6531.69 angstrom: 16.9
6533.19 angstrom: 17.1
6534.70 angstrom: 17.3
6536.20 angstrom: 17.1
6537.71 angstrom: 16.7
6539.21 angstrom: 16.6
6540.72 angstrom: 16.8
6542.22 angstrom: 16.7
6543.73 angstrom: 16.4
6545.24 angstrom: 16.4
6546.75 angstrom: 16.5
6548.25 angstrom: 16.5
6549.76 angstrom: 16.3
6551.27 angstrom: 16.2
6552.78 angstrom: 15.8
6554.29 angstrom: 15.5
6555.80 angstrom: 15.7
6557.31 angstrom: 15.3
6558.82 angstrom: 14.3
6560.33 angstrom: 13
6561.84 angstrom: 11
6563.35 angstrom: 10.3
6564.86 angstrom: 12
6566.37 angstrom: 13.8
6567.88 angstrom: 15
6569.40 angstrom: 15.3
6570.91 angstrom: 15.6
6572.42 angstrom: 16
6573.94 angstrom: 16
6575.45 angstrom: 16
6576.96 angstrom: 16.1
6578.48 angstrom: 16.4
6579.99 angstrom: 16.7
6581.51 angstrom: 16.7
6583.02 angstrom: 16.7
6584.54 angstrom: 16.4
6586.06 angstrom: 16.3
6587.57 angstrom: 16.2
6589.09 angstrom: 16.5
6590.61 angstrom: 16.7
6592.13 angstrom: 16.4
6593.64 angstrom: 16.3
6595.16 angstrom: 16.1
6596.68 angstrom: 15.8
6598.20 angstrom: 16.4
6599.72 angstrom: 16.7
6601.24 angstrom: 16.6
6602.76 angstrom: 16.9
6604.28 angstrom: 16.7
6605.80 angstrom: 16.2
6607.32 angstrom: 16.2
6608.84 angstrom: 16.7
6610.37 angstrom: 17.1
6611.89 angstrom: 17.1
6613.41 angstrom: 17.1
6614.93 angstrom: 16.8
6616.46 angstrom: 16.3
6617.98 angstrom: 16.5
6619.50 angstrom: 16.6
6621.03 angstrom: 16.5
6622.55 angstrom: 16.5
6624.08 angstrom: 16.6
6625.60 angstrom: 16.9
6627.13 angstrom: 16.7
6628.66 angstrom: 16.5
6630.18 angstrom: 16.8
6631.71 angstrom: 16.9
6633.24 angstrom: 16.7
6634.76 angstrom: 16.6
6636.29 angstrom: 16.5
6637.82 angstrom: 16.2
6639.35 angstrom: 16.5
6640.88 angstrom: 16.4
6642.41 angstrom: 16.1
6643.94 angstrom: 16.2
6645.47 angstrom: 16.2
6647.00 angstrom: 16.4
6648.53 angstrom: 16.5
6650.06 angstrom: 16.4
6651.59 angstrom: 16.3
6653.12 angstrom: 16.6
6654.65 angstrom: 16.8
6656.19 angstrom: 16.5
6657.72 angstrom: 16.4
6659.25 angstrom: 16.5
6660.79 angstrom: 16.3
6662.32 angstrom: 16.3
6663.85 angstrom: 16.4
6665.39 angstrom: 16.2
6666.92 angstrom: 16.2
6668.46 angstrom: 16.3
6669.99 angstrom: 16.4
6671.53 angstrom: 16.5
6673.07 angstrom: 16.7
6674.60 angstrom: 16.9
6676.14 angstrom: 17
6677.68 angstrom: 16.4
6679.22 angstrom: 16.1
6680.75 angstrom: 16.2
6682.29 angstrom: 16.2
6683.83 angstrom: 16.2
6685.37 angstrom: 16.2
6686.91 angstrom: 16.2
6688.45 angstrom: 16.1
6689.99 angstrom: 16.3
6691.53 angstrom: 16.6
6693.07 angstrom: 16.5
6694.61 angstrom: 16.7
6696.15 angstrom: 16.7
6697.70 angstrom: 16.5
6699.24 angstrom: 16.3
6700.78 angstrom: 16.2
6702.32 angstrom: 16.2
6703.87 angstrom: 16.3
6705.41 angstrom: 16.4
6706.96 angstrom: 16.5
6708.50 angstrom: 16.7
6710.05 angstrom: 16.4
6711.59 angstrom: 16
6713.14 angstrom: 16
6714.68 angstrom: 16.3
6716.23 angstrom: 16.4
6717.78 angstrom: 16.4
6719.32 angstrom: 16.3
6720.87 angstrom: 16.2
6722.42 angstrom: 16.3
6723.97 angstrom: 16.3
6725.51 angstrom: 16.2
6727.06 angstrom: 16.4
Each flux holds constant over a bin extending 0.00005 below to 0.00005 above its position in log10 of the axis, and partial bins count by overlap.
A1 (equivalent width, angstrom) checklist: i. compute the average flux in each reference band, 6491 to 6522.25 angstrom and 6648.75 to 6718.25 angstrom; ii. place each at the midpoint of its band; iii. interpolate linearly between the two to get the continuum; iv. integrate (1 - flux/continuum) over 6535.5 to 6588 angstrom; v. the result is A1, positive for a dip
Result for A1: 3.75 angstrom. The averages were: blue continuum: 16.9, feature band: 15.5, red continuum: 16.4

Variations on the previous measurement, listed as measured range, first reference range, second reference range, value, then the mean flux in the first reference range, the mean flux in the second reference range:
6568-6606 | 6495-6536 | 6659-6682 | 1.0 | 17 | 16.4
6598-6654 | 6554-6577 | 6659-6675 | -3.6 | 14.4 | 16.4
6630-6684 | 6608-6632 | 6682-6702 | 0.3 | 16.7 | 16.4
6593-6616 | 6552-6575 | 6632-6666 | -1.9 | 14.3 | 16.4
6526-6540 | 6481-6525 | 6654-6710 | -0.3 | 16.9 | 16.4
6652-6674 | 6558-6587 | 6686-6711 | -0.6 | 14.9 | 16.4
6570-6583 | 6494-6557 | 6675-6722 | 0.3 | 16.8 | 16.4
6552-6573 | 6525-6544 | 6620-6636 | 3.4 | 17.1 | 16.7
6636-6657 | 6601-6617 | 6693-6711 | 0.3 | 16.7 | 16.4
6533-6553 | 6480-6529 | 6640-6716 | 0.3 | 17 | 16.4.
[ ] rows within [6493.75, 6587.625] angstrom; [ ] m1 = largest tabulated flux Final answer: 17.8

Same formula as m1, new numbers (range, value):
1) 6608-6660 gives 17.1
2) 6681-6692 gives 16.6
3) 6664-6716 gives 17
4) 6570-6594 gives 16.7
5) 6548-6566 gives 16.5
